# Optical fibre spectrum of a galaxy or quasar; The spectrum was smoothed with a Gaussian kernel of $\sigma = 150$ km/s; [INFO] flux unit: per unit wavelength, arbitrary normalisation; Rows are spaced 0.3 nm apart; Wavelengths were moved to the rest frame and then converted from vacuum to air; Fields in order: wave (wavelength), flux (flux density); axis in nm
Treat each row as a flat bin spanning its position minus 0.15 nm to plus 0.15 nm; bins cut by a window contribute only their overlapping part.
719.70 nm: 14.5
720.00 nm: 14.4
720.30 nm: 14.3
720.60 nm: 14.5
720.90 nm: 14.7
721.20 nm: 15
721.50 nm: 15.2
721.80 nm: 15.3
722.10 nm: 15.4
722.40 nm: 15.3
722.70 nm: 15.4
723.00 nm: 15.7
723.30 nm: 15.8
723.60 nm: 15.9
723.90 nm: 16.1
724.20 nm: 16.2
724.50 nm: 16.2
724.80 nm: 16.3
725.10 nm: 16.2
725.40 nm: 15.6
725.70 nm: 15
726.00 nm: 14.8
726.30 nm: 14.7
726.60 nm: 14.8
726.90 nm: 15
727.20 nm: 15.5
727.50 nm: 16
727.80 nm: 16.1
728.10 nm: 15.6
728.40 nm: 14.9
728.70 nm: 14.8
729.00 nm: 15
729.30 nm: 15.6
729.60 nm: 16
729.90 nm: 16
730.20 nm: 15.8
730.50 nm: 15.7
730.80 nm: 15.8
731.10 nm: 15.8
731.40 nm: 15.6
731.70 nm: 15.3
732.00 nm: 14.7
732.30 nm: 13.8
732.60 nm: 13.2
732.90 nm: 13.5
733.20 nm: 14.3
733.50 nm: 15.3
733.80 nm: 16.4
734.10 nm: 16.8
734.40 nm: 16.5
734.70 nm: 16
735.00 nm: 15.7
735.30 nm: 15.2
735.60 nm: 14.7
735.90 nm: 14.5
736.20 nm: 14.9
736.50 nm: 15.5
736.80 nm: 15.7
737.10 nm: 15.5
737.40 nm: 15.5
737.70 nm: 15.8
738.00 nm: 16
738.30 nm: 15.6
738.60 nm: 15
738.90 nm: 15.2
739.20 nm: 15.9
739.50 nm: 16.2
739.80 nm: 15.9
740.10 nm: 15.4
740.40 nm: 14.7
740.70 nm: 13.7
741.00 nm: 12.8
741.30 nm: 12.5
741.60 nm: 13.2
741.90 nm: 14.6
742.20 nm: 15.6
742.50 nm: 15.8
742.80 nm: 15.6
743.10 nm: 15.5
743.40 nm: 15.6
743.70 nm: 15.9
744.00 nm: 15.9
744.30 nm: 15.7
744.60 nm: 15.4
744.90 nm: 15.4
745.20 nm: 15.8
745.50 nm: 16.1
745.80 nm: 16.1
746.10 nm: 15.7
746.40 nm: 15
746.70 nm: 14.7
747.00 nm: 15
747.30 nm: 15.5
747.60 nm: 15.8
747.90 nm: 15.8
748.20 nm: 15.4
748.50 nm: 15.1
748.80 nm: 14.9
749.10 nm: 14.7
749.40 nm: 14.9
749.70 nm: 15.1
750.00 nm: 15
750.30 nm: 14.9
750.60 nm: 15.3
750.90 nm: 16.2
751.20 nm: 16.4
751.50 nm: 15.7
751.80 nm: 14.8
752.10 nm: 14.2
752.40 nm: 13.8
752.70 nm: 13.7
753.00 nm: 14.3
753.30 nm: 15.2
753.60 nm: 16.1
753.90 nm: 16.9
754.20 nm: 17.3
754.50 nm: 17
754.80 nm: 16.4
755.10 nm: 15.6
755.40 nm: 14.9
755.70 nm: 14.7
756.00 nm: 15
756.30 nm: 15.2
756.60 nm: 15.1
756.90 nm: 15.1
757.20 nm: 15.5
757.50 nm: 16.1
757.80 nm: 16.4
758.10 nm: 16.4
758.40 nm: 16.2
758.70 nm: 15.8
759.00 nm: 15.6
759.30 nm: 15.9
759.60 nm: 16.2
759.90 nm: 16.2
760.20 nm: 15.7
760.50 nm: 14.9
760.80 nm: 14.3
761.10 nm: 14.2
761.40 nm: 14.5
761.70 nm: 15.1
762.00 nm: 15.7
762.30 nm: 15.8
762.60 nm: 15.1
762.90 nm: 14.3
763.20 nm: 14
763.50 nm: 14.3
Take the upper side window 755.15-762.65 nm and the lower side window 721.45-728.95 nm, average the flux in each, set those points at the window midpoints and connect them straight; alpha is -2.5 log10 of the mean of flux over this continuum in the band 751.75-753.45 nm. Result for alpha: 0.083 mag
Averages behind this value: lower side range 15.5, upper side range 15.4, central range 14.3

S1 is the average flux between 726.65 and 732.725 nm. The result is 15.3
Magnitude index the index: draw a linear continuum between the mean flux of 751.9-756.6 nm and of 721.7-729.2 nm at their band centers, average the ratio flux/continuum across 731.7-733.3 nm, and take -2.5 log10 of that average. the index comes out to 0.11 mag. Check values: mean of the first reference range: 15.5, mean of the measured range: 14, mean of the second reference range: 15.3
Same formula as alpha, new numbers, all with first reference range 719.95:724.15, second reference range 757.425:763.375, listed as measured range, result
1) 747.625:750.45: 0.02 mag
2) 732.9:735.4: -0.02 mag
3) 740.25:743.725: 0.05 mag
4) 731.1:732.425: 0.02 mag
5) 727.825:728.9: 0.00 mag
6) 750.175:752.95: 0.03 mag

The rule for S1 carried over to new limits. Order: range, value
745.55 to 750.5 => 15.2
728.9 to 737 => 15.3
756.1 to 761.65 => 15.5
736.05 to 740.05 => 15.6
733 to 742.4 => 15.2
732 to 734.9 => 15.1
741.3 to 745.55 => 15.3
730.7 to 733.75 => 14.8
